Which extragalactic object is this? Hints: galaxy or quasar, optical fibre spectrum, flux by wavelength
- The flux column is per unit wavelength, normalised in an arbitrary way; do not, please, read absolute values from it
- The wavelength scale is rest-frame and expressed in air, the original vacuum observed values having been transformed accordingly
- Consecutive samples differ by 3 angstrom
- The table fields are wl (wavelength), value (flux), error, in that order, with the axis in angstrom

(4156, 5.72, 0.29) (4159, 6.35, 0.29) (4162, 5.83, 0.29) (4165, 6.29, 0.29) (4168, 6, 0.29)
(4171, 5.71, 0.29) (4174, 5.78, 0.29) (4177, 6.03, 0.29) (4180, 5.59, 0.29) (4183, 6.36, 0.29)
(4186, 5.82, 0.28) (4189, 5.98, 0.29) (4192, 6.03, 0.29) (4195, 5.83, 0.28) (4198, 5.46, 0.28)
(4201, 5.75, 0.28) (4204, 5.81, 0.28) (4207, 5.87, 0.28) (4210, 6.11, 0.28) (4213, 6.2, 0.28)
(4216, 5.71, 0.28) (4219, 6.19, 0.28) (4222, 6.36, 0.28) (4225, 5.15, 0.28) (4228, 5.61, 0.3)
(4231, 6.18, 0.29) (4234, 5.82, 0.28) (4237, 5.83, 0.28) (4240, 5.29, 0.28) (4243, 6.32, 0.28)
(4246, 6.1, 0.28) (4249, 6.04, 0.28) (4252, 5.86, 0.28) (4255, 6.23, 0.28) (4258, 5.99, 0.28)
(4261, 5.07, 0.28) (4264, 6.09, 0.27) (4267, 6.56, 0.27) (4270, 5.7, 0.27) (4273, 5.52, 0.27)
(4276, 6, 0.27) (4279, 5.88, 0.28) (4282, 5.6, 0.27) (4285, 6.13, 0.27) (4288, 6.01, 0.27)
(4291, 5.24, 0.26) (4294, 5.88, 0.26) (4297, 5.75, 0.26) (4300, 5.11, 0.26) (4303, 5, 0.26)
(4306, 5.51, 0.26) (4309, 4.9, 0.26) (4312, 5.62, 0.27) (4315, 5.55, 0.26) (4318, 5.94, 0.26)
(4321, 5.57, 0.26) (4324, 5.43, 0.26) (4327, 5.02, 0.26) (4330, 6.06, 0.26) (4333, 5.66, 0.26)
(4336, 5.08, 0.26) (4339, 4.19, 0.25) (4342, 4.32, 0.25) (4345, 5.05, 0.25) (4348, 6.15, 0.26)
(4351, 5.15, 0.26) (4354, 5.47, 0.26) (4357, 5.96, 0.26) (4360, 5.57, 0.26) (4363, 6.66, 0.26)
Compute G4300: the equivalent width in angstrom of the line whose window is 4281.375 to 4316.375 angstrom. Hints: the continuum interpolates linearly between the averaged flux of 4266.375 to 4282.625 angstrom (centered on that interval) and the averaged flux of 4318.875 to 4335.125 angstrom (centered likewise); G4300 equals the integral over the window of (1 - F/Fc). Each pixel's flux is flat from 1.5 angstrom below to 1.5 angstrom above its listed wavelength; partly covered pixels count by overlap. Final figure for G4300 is 1.2 angstrom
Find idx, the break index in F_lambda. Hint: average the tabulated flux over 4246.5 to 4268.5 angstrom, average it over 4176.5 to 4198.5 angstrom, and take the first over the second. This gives 1.01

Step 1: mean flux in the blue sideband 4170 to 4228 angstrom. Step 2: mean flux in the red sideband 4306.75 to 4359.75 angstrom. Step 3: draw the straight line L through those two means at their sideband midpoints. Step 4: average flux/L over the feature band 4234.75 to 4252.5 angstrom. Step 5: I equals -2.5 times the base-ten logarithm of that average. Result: -0.04 mag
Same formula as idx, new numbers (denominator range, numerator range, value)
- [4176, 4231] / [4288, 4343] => 0.91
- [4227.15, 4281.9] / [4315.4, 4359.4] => 0.91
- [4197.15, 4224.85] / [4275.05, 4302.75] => 0.96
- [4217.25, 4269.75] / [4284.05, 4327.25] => 0.93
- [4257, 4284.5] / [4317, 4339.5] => 0.93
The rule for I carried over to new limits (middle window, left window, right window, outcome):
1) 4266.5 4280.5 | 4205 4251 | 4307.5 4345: -0.051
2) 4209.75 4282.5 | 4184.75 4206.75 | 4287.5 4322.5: -0.043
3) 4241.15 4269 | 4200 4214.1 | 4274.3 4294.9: -0.027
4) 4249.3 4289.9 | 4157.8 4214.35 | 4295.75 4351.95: -0.063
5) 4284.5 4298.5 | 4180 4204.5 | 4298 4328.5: -0.061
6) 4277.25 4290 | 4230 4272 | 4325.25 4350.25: -0.043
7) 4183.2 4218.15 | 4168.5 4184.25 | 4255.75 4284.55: -0.002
